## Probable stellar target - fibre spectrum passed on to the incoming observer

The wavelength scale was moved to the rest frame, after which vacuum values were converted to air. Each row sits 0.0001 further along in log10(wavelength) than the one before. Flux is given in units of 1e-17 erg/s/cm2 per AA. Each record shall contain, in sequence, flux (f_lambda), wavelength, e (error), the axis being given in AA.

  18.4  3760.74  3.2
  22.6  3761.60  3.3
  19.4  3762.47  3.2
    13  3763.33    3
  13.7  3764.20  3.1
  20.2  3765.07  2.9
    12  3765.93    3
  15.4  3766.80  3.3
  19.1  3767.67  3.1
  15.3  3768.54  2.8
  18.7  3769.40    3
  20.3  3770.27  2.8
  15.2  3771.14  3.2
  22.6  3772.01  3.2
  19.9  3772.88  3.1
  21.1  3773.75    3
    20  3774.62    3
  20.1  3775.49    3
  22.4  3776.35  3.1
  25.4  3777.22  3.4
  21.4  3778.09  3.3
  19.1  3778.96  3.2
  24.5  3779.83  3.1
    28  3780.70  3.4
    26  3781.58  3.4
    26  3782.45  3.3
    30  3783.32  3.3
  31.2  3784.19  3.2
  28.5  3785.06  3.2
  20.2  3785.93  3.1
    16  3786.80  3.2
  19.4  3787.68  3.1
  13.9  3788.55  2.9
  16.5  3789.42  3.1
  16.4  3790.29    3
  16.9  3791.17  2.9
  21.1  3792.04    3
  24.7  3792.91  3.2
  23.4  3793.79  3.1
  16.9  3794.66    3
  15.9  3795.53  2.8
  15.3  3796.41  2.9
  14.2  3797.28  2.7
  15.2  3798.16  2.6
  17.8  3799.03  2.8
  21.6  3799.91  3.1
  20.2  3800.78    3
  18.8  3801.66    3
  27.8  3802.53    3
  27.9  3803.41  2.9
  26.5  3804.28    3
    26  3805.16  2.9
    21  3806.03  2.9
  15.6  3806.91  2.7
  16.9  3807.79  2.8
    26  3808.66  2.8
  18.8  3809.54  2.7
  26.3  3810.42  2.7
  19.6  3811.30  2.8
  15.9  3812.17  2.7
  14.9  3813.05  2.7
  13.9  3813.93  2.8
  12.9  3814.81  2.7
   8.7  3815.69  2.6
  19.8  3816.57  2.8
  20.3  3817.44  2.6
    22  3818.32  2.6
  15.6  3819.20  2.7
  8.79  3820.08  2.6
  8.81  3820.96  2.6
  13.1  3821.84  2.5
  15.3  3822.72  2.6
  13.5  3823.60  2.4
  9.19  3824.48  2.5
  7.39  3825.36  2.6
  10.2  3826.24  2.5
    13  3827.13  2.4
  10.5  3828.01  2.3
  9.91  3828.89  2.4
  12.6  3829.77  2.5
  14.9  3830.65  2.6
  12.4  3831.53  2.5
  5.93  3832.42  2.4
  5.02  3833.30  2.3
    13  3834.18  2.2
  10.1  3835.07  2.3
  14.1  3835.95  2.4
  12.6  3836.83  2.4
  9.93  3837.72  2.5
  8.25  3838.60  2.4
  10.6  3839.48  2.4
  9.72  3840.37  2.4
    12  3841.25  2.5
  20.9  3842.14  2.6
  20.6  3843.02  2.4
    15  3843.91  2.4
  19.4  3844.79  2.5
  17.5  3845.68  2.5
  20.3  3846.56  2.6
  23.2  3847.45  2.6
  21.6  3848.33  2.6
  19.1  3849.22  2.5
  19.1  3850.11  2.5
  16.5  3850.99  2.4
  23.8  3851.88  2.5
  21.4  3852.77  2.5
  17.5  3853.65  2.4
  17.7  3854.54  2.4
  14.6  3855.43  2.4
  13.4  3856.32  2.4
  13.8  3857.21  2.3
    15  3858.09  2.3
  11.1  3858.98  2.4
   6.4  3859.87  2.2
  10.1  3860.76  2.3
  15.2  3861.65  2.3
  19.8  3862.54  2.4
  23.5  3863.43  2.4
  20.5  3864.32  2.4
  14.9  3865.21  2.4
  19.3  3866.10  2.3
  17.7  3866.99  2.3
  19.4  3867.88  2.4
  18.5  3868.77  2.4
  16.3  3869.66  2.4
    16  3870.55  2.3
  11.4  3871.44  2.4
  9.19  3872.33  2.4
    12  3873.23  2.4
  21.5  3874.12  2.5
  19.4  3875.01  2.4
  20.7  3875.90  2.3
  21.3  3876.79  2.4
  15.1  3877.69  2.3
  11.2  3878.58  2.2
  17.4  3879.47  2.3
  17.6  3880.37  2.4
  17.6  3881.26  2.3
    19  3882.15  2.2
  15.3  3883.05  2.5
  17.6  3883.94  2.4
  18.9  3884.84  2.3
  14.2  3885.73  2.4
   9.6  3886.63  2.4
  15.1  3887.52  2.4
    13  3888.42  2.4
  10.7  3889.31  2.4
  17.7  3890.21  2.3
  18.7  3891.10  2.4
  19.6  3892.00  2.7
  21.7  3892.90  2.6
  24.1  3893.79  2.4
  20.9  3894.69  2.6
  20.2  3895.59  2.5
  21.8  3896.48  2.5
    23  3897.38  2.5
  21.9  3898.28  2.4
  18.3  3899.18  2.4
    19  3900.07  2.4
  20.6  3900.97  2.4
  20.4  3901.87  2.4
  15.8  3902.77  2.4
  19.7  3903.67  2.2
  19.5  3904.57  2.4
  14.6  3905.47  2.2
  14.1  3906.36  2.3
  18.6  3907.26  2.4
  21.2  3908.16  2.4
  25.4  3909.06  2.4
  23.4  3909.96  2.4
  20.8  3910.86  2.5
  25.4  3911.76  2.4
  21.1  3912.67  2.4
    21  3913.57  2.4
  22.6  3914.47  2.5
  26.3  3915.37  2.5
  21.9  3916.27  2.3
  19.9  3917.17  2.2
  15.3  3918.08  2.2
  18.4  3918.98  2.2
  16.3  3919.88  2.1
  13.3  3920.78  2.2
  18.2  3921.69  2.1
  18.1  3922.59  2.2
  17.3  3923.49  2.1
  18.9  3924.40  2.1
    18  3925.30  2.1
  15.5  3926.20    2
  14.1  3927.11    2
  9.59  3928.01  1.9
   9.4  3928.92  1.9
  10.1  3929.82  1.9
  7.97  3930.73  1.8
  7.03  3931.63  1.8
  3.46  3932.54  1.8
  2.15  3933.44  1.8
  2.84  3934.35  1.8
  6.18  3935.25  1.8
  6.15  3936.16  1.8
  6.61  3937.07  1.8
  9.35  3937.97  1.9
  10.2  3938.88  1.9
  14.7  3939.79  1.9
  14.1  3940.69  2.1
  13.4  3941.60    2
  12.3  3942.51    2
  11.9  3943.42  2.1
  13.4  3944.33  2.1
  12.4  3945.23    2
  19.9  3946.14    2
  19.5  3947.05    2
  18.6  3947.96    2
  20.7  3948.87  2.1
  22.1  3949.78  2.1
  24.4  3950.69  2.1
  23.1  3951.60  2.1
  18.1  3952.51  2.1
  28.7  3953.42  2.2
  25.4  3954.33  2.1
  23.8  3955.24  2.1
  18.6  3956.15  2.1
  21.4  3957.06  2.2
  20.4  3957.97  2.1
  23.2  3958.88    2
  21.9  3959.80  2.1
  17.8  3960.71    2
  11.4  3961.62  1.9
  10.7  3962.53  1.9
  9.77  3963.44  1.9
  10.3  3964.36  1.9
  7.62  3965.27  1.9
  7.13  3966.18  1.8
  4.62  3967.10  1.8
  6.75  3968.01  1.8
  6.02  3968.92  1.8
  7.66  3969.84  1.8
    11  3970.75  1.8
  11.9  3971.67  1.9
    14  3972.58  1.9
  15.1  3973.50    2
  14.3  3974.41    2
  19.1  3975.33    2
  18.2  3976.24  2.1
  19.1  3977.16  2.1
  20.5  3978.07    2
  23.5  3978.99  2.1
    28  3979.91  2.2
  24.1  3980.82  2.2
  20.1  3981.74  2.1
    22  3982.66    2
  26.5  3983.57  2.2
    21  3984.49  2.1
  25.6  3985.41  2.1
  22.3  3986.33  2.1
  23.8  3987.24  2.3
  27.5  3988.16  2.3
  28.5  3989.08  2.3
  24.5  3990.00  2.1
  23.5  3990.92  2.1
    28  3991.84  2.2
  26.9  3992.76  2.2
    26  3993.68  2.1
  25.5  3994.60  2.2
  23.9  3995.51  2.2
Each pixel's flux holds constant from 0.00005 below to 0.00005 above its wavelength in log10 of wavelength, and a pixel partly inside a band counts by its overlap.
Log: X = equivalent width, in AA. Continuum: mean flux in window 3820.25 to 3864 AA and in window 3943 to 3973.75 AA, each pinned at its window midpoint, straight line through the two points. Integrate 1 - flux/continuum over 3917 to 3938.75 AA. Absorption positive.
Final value 5.2 AA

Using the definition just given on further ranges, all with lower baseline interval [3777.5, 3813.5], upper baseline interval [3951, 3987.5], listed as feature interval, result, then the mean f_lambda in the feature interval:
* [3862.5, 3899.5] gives 3.3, 17.6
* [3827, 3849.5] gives 7.0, 13.9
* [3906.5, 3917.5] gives -2.0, 22.1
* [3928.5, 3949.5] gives 8.2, 11.1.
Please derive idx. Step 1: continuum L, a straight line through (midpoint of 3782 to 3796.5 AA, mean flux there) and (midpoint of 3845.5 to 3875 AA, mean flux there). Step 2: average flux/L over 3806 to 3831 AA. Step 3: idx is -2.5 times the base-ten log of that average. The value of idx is 0.281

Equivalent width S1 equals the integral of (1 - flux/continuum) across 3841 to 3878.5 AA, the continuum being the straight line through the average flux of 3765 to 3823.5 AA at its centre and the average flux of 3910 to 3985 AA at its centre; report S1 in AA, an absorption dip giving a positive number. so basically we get 1.7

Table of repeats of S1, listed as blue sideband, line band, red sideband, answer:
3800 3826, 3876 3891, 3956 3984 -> 0.8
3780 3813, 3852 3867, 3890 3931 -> 2.8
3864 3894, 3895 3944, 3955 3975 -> -1.9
